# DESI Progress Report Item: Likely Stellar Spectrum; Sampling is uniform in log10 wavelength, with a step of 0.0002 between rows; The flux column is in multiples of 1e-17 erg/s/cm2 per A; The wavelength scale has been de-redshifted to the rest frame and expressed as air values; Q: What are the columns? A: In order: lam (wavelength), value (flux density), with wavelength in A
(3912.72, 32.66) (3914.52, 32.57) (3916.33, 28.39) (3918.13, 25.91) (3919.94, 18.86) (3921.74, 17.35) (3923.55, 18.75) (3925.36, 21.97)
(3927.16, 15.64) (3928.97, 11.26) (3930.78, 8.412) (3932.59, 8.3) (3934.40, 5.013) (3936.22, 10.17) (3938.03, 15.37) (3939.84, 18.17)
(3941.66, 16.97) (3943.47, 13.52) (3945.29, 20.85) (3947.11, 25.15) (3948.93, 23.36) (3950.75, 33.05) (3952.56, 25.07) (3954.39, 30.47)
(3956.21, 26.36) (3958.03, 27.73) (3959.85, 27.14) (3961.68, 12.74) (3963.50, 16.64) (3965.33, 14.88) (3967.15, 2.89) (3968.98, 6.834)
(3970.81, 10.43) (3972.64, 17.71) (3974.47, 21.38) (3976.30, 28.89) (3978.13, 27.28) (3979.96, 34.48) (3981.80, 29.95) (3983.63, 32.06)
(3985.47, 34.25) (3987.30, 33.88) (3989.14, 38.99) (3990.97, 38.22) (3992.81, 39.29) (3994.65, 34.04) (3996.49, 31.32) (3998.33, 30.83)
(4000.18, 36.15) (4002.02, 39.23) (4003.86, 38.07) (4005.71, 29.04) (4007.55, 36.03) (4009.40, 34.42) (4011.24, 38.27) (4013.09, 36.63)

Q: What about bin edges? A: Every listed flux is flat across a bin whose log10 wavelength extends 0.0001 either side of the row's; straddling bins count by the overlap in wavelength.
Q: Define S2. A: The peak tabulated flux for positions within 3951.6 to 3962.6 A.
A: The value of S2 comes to 30.47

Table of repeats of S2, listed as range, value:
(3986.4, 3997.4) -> 39.29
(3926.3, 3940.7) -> 18.17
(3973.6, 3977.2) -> 28.89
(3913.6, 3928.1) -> 32.57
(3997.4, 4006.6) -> 39.23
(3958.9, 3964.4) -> 27.14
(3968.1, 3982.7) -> 34.48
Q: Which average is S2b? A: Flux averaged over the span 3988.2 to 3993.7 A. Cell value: 38.8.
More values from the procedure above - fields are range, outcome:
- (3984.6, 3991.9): 36.4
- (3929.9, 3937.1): 7.96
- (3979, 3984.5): 32.1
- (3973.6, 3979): 25.9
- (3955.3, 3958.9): 27.1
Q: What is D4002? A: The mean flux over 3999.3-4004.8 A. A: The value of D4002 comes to 37.8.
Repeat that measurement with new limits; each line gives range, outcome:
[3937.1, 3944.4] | 16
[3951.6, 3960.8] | 27.3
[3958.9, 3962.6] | 20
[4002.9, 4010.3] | 34.4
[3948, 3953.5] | 27.2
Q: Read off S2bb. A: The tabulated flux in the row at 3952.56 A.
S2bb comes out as 25.07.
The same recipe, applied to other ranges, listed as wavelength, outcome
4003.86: 38.07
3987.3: 33.88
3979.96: 34.48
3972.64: 17.71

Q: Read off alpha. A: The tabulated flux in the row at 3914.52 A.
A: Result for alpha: 32.57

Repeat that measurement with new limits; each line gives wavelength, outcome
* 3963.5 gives 16.64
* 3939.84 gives 18.17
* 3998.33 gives 30.83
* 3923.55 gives 18.75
